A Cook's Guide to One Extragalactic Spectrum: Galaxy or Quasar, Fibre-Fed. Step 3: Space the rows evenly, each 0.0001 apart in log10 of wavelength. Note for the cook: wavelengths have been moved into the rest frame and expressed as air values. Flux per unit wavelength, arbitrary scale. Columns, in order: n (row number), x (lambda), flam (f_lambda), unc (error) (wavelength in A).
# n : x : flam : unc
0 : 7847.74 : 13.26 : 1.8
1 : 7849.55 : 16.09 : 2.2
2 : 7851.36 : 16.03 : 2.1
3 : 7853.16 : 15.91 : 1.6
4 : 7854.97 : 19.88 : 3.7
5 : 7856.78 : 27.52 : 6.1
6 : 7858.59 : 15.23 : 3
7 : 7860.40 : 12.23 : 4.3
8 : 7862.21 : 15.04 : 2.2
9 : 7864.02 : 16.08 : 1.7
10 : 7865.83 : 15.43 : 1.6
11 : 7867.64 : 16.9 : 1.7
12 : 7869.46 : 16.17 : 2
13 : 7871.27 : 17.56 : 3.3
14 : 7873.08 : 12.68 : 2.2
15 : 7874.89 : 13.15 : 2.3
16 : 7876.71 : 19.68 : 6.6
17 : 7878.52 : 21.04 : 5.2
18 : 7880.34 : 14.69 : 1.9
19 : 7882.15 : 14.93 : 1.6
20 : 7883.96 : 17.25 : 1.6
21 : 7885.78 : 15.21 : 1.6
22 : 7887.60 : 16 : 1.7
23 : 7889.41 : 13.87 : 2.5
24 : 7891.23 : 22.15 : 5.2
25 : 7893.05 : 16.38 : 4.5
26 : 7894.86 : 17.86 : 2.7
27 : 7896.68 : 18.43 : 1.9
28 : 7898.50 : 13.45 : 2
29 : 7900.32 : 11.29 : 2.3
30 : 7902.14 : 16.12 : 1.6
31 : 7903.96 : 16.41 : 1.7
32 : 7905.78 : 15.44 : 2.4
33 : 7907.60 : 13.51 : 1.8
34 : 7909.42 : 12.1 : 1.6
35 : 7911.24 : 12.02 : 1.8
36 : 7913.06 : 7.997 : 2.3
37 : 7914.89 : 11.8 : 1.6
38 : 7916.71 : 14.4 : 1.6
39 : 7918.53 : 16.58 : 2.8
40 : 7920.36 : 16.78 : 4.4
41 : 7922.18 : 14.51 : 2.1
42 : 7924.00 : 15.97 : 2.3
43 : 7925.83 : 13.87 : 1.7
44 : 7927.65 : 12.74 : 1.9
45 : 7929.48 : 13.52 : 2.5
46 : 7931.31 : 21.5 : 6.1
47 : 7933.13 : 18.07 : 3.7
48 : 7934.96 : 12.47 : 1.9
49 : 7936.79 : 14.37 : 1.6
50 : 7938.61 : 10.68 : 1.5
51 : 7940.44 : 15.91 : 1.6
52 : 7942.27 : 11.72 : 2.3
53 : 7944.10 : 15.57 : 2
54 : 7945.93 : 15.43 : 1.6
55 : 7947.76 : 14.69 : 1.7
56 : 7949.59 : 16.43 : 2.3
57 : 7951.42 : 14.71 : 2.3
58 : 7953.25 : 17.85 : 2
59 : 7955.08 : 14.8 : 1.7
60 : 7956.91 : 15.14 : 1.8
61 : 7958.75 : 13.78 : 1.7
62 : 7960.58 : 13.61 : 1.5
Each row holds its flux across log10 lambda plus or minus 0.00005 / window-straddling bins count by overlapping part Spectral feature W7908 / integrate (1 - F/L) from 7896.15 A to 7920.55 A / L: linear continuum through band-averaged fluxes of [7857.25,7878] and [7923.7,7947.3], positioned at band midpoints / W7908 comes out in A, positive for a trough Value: 2.1 A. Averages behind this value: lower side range 15.8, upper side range 14.7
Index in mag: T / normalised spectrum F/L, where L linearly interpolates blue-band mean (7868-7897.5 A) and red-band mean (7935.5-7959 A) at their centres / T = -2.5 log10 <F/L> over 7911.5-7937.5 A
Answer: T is 0.06 mag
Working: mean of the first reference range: 16.7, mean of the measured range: 14.5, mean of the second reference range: 14.7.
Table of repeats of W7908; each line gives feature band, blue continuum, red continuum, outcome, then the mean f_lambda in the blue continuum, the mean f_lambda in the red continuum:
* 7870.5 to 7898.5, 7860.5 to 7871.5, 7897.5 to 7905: -2.92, 15.8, 14.4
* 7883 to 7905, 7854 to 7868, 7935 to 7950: -0.22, 17.3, 14.2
